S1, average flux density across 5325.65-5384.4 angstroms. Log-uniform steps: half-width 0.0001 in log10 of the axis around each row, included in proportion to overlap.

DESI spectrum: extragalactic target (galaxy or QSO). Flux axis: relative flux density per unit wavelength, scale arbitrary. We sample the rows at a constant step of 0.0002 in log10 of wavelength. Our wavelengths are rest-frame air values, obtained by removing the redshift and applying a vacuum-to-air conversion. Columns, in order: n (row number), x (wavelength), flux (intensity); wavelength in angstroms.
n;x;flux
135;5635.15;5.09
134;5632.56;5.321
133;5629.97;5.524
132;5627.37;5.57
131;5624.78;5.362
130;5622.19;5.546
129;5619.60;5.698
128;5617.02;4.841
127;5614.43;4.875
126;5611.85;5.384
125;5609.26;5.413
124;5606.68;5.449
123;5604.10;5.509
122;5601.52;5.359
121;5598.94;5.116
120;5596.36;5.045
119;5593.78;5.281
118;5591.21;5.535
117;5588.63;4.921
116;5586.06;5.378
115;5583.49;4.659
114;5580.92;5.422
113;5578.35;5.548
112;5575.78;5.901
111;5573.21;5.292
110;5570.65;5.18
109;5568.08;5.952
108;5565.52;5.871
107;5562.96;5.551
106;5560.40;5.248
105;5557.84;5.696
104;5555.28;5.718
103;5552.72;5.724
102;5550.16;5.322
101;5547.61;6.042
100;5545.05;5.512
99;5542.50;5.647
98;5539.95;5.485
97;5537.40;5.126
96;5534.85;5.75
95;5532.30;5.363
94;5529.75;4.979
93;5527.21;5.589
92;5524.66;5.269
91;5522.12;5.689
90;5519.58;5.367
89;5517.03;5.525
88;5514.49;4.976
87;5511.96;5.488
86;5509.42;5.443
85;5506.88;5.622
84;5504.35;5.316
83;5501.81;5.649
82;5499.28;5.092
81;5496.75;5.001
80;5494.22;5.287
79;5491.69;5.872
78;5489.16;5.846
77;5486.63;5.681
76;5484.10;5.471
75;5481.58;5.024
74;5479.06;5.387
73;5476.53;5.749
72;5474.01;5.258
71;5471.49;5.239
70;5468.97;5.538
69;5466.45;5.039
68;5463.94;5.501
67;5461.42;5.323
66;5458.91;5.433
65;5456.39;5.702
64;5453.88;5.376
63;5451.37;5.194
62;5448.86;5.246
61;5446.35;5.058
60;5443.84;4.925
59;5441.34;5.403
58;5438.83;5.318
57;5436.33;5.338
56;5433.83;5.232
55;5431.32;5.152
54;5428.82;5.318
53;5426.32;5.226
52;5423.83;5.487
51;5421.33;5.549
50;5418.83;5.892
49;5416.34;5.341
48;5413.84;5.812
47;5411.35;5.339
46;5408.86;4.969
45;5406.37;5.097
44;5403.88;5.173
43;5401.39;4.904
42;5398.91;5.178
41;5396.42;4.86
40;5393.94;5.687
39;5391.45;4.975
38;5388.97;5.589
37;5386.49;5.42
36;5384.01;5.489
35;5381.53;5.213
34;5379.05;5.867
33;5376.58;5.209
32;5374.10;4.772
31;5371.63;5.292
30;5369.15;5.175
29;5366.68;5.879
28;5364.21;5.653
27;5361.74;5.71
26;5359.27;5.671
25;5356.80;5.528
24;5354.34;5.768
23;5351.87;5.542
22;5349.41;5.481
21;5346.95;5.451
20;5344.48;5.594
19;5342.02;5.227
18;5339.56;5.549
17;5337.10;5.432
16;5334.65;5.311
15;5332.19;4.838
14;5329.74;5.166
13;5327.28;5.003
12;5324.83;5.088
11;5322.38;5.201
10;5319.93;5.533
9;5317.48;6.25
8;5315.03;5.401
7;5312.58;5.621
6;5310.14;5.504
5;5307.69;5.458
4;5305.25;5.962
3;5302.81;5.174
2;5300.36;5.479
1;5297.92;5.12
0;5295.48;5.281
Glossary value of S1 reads 5.41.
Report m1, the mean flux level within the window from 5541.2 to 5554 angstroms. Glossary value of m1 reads 5.65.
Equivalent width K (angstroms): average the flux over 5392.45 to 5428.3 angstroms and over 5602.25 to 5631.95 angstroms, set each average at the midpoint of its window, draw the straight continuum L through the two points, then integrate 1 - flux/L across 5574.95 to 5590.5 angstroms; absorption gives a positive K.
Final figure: 0.2 angstroms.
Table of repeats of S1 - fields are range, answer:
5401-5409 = 5.06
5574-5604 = 5.3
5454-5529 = 5.42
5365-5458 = 5.32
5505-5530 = 5.41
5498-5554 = 5.45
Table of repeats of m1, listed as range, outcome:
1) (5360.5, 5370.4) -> 5.6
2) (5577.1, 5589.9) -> 5.19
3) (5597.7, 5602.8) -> 5.24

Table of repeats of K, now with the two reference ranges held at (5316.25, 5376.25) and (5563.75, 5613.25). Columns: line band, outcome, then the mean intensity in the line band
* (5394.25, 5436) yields 0.9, 5.29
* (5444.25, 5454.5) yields 0.4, 5.18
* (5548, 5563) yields -0.5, 5.57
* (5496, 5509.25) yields 0.1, 5.36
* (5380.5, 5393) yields 0.1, 5.35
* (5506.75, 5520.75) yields 0.0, 5.38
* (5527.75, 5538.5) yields 0.1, 5.33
